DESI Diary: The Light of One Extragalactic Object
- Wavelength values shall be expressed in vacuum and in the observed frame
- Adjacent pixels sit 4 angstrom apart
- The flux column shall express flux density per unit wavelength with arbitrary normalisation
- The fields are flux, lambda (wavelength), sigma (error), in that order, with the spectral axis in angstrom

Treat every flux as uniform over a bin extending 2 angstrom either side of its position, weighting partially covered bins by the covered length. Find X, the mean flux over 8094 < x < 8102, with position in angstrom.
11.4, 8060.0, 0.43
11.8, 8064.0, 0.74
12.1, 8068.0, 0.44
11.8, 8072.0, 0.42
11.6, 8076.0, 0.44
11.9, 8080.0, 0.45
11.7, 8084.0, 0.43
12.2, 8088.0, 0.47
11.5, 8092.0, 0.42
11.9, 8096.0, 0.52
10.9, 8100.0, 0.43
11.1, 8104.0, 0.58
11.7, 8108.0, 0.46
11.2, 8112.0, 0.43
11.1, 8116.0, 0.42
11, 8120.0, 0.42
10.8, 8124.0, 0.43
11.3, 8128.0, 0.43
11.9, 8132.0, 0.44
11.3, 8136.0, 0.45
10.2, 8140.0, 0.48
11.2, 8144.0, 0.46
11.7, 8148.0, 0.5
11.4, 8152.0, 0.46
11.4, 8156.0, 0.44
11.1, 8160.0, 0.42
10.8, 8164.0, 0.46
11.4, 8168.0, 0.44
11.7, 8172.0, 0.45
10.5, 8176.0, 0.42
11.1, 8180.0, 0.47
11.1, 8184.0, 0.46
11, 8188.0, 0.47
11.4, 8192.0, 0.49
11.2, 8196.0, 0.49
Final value 11.4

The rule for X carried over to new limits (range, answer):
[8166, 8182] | 11.2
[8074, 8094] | 11.8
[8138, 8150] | 11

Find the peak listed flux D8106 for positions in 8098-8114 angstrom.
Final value 11.7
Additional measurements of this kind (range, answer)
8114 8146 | 11.9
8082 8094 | 12.2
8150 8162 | 11.4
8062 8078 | 12.1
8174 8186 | 11.1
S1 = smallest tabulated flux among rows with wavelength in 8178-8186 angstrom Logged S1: 11.1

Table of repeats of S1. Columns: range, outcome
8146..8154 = 11.4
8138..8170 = 10.2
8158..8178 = 10.5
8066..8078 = 11.6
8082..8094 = 11.5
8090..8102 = 10.9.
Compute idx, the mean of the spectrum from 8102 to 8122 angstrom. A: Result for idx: 11.2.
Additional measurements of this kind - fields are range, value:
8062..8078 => 11.8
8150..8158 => 11.4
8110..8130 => 11.1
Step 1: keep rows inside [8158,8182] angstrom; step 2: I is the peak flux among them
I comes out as 11.7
